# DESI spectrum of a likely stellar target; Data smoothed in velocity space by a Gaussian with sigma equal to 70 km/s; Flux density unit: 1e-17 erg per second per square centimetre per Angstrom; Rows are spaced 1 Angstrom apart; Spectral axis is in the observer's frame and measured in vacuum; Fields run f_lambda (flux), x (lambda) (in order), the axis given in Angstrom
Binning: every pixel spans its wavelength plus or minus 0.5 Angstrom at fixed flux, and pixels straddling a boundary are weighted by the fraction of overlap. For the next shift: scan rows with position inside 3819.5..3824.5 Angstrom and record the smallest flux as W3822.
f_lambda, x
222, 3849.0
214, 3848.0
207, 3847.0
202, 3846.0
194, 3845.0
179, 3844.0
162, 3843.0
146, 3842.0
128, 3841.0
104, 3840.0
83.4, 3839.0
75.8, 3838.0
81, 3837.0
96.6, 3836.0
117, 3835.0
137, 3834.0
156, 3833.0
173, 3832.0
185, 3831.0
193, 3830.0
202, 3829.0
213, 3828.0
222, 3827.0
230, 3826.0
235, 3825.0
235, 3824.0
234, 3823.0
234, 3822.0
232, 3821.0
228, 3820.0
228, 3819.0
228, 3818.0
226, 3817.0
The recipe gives 228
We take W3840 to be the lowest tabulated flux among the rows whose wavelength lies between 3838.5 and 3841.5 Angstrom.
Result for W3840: 83.4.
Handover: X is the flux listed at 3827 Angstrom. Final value 222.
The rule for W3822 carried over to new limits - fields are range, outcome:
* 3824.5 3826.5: 230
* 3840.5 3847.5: 128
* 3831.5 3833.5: 156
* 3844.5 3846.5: 194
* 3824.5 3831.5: 185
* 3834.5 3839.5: 75.8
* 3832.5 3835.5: 117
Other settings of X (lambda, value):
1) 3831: 185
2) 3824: 235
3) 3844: 179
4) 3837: 81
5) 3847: 207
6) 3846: 202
